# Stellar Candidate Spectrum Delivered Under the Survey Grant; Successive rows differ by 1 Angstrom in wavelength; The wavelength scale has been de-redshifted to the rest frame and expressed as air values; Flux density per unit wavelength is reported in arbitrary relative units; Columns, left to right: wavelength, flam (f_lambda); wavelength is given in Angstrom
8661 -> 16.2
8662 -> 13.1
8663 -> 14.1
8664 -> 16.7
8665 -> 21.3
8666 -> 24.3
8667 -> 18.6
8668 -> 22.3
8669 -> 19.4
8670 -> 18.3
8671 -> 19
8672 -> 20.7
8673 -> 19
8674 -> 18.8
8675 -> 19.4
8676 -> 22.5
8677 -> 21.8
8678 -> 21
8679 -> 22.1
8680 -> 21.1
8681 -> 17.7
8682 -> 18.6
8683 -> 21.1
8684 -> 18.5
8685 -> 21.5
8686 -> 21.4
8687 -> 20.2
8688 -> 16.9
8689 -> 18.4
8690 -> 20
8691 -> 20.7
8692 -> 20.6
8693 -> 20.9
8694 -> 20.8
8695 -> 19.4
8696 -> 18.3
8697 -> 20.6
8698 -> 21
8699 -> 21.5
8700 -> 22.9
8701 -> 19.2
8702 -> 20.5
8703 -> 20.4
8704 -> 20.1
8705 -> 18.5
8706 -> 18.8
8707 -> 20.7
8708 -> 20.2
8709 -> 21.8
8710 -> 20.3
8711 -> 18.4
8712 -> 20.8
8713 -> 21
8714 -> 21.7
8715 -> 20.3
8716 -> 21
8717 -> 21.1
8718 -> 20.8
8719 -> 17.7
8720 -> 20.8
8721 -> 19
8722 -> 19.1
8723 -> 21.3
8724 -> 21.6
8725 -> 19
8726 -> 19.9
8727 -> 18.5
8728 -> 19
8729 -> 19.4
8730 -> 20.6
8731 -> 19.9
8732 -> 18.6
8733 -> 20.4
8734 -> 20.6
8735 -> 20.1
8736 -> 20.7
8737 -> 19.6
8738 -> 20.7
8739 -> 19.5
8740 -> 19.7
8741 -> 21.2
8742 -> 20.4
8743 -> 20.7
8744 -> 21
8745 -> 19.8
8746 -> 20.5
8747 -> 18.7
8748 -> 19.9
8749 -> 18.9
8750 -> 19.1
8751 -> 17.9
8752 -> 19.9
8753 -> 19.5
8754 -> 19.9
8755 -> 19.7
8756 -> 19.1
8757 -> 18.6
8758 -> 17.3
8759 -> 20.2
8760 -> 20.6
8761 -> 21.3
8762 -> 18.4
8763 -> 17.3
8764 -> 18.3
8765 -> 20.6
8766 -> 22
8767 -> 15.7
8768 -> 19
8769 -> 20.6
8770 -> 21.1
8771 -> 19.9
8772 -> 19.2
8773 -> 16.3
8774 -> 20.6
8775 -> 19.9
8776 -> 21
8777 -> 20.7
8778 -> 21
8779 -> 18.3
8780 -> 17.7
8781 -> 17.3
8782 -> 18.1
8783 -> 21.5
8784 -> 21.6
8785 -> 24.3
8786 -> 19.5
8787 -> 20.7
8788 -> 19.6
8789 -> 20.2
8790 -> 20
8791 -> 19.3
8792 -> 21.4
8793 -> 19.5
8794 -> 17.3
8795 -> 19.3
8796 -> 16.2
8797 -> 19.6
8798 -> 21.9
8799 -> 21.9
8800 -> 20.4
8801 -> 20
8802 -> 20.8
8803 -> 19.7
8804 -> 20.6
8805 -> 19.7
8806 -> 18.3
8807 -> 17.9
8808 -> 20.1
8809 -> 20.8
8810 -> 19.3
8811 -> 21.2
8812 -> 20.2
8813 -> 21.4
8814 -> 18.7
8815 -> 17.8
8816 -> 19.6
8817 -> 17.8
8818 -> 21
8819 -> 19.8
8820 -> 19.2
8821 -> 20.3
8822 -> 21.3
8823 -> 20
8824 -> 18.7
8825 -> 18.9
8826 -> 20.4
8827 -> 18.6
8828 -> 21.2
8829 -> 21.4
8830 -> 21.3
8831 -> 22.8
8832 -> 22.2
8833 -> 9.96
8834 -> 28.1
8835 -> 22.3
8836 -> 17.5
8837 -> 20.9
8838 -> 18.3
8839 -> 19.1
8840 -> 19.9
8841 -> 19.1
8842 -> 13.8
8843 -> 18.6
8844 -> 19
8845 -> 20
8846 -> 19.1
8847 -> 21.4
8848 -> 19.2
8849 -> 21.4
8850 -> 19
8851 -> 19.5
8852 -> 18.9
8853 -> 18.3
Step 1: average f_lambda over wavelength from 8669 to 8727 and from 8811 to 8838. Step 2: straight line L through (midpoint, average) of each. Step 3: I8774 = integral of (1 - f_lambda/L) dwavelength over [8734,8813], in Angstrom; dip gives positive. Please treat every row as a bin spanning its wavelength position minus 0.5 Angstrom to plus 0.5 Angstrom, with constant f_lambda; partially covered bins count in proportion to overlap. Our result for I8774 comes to 1.2 Angstrom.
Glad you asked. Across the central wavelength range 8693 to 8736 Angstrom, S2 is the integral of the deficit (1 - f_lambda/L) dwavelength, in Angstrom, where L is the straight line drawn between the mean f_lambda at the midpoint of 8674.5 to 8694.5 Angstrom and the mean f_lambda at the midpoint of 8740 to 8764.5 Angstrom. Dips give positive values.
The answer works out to -0.5 Angstrom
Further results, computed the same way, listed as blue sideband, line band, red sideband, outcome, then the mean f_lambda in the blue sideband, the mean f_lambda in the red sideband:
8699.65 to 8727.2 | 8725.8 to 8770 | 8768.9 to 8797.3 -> 0.7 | 20.2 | 19.7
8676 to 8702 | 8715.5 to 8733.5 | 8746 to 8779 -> 0.0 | 20.3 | 19.4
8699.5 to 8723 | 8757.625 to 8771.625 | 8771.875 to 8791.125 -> 0.3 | 20.2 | 19.9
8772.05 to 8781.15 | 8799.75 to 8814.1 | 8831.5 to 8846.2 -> -0.5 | 19.3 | 19.2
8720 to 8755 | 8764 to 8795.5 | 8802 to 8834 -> 0.1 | 19.9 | 19.8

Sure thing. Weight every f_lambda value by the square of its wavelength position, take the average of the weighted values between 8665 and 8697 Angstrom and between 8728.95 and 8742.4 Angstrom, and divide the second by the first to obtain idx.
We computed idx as 1.0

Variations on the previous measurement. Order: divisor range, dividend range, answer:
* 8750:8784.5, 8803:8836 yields 1.04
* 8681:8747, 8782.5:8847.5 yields 1.01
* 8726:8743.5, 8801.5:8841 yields 1.02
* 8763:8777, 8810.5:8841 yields 1.04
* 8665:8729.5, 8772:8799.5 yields 1.00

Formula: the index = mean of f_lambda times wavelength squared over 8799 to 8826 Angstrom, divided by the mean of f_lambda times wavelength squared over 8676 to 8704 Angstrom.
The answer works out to 1.00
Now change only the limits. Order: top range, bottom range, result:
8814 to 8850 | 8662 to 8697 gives 1.03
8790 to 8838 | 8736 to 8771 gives 1.03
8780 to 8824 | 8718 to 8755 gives 1.02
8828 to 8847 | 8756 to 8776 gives 1.04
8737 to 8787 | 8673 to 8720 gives 0.99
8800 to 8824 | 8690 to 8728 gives 1.00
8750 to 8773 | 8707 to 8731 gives 0.97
